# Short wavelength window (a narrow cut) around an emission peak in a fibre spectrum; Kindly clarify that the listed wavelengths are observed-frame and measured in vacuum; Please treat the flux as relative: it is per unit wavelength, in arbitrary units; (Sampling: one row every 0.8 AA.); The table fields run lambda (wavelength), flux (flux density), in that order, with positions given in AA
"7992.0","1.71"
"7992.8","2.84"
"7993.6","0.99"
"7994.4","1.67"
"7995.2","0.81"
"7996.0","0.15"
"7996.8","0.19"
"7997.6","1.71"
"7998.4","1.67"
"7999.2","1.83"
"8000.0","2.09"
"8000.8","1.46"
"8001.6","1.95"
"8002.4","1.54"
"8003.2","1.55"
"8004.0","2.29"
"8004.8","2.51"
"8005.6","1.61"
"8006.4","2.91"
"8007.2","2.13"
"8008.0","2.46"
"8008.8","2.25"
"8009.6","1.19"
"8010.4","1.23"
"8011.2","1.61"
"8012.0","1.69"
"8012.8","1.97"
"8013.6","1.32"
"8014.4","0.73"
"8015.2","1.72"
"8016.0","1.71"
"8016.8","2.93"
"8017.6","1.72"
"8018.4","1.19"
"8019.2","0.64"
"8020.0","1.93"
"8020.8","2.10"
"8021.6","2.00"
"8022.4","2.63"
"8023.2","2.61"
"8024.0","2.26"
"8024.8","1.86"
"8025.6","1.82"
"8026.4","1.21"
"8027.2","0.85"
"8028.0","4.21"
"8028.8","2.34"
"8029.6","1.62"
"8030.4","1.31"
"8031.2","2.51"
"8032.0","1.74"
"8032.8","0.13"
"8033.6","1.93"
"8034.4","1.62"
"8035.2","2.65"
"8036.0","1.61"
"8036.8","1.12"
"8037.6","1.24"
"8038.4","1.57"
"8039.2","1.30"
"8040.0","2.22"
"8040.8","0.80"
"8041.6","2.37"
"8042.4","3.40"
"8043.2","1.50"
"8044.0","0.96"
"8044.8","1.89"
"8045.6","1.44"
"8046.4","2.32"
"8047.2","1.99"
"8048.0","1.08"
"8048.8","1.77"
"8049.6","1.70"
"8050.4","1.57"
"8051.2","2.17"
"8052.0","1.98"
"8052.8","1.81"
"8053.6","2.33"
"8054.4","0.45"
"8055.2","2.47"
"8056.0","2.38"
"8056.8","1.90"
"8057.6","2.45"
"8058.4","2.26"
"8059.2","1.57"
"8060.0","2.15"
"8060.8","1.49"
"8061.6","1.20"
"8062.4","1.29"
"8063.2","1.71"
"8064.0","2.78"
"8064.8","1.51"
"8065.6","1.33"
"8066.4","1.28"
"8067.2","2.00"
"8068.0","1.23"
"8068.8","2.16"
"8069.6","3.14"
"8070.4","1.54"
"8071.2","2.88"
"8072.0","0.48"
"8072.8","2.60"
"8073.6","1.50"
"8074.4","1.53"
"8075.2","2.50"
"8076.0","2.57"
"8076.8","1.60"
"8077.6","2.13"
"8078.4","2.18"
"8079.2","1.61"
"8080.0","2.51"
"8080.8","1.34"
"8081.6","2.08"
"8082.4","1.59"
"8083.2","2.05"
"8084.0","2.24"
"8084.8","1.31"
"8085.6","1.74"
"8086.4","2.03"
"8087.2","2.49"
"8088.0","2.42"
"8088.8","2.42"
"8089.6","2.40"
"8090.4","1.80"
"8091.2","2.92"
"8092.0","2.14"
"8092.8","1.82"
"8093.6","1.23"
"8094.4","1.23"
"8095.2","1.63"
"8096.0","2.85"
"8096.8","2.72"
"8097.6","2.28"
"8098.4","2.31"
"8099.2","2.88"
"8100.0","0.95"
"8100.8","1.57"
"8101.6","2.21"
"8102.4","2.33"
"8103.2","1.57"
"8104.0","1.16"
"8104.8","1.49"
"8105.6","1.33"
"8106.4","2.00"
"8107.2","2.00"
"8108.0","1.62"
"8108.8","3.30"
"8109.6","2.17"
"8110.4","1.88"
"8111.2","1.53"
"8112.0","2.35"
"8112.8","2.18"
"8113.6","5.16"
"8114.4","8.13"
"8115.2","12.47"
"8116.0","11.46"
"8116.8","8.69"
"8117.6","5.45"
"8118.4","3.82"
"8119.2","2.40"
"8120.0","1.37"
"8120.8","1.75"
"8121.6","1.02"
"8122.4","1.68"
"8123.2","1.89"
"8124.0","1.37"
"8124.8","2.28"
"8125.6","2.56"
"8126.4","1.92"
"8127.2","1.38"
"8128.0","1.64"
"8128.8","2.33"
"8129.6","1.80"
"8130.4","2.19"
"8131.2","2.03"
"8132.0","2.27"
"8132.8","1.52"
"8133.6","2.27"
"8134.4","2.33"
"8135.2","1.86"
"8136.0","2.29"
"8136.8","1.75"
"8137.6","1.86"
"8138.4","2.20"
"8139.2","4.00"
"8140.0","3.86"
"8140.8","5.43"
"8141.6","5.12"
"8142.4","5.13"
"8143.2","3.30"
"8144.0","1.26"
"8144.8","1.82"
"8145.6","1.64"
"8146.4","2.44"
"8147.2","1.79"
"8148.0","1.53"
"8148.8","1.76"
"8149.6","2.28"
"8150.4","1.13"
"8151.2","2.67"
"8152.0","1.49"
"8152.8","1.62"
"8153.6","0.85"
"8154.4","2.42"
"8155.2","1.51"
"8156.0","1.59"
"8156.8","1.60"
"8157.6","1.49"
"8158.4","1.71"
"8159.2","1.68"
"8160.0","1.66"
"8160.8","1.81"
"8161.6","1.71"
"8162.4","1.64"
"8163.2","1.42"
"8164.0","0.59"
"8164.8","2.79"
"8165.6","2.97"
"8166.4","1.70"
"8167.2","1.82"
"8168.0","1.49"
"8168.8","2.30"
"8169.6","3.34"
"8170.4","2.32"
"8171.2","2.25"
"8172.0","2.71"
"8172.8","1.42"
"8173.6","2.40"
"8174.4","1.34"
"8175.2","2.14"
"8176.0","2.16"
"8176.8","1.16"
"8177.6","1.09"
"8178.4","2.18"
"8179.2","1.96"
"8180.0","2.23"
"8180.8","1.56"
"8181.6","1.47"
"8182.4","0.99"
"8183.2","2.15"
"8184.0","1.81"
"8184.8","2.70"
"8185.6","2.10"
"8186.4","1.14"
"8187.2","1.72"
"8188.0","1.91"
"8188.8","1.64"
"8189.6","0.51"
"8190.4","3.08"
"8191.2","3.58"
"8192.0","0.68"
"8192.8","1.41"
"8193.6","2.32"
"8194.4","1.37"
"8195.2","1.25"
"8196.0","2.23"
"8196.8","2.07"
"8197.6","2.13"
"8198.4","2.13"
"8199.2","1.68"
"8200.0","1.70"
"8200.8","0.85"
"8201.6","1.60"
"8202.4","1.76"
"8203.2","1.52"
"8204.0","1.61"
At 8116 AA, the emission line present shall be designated H-alpha 6563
